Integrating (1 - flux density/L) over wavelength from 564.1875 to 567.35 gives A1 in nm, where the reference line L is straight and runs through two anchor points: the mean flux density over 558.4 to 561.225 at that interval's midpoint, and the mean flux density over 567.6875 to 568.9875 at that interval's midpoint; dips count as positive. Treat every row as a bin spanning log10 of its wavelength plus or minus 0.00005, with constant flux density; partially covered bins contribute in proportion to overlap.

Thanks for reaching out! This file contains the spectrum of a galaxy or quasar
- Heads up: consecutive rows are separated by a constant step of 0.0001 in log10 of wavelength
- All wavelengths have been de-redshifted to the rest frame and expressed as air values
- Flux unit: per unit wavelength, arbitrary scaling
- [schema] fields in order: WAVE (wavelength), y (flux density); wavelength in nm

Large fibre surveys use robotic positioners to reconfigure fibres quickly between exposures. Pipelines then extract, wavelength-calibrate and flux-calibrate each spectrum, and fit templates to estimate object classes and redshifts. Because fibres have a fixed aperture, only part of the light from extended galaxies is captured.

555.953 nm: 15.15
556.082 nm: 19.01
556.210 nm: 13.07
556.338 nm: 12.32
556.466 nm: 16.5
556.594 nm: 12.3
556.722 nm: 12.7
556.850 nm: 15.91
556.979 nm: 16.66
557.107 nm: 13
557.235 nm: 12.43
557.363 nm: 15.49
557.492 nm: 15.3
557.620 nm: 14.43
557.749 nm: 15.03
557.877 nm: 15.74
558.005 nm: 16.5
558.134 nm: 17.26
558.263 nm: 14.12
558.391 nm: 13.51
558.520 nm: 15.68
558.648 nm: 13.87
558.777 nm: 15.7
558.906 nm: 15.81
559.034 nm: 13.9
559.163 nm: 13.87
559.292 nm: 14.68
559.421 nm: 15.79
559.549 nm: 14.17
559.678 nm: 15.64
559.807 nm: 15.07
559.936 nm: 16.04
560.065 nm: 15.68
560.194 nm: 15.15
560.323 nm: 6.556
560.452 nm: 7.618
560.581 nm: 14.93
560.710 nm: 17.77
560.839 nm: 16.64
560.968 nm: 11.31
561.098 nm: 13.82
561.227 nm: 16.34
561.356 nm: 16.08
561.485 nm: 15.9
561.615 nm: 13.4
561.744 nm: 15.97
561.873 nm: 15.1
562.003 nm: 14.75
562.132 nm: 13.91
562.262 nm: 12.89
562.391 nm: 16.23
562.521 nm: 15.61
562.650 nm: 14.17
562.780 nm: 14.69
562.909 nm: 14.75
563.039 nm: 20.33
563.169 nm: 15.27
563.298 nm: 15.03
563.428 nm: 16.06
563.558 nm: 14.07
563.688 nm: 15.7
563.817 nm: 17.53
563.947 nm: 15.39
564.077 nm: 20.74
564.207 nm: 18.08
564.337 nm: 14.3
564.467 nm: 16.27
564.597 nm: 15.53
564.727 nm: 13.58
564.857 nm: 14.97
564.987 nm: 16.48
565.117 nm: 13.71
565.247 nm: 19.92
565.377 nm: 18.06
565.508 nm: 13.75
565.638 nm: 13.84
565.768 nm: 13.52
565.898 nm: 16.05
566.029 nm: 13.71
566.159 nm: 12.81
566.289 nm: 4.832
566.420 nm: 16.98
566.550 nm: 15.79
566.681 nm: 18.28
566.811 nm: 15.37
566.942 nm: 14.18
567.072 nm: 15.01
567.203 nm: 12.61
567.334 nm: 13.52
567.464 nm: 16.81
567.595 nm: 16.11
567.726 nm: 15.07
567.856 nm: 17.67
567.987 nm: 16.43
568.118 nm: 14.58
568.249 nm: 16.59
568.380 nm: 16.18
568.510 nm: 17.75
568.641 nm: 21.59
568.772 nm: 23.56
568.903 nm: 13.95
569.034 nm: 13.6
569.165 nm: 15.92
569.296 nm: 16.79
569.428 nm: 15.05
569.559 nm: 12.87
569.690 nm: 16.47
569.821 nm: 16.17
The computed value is 0.31 nm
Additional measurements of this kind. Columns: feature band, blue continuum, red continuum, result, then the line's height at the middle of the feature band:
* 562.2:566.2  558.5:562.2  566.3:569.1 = -0.08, 15.3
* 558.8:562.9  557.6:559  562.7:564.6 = 0.31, 15.7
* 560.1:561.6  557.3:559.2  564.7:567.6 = 0.11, 15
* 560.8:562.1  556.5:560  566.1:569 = 0.02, 15.1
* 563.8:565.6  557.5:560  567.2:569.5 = -0.04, 15.9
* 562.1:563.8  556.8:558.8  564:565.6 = 0.06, 15.9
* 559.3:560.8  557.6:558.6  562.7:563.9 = 0.14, 15.5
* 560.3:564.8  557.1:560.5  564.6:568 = -0.13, 14.7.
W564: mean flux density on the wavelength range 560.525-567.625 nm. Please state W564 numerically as 15.2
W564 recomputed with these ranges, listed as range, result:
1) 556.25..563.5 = 14.7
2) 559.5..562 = 14.4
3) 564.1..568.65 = 15.4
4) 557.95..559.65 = 15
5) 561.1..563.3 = 15.3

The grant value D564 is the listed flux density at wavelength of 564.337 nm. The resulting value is 14.3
